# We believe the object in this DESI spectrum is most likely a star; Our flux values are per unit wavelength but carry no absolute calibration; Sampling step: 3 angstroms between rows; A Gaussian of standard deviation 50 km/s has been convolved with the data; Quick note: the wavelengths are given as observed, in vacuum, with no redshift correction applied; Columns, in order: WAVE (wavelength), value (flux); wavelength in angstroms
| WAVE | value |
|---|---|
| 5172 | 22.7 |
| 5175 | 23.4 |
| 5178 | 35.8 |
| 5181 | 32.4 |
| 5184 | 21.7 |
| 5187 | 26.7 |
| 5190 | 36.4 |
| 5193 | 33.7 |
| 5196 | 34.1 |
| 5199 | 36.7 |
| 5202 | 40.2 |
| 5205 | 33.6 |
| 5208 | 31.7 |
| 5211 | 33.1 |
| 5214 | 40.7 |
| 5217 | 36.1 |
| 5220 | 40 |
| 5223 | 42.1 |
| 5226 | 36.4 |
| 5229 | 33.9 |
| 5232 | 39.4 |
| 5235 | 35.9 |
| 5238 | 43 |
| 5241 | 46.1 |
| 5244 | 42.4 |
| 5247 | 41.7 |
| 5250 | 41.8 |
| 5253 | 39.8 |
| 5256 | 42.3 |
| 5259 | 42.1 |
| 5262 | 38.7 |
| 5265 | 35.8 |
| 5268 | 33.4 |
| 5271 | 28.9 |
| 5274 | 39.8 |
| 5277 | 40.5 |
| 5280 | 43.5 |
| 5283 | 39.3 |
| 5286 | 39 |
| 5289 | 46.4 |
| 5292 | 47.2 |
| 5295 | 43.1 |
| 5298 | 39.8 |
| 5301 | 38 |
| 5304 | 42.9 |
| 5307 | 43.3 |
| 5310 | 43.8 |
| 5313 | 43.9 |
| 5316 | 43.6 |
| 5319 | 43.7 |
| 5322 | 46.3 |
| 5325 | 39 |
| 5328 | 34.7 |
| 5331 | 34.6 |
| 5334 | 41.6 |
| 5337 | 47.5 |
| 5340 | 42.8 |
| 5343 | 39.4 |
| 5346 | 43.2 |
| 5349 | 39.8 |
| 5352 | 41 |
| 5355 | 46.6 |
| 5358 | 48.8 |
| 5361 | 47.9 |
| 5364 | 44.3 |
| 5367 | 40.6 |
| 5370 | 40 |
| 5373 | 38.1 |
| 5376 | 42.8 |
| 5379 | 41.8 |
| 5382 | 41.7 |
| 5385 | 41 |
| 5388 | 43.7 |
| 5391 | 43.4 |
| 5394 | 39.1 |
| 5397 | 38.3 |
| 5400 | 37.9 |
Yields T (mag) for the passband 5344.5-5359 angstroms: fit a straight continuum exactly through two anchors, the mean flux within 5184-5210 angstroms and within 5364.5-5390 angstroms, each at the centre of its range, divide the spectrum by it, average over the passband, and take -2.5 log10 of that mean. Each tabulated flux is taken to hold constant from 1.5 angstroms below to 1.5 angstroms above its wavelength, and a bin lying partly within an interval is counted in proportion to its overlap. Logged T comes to -0.09 mag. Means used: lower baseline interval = 33.4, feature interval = 43.7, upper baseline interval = 41.4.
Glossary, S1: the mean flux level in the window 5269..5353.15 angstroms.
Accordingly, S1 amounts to 41.3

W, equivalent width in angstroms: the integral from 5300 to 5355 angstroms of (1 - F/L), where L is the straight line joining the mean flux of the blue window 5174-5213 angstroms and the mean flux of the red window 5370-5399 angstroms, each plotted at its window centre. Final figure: -4.8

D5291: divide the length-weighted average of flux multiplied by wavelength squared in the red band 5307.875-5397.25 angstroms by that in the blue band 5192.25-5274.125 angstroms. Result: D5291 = 1.2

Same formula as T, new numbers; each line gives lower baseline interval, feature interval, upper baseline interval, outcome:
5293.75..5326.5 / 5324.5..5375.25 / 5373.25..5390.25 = 0.009 mag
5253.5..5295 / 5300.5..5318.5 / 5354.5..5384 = -0.047 mag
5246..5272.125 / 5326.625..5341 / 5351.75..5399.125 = 0.021 mag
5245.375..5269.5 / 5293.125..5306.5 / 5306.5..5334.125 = -0.015 mag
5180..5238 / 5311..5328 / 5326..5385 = -0.060 mag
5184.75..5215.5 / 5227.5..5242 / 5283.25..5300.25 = -0.054 mag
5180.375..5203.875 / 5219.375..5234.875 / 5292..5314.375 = -0.066 mag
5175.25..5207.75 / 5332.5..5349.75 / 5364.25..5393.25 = -0.073 mag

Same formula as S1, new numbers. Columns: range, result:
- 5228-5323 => 40.9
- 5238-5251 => 43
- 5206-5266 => 39.1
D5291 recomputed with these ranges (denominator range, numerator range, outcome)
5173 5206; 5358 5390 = 1.42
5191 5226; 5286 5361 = 1.22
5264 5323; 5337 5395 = 1.06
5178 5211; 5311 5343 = 1.33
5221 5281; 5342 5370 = 1.15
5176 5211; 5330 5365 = 1.39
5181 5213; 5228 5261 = 1.26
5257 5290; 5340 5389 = 1.13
